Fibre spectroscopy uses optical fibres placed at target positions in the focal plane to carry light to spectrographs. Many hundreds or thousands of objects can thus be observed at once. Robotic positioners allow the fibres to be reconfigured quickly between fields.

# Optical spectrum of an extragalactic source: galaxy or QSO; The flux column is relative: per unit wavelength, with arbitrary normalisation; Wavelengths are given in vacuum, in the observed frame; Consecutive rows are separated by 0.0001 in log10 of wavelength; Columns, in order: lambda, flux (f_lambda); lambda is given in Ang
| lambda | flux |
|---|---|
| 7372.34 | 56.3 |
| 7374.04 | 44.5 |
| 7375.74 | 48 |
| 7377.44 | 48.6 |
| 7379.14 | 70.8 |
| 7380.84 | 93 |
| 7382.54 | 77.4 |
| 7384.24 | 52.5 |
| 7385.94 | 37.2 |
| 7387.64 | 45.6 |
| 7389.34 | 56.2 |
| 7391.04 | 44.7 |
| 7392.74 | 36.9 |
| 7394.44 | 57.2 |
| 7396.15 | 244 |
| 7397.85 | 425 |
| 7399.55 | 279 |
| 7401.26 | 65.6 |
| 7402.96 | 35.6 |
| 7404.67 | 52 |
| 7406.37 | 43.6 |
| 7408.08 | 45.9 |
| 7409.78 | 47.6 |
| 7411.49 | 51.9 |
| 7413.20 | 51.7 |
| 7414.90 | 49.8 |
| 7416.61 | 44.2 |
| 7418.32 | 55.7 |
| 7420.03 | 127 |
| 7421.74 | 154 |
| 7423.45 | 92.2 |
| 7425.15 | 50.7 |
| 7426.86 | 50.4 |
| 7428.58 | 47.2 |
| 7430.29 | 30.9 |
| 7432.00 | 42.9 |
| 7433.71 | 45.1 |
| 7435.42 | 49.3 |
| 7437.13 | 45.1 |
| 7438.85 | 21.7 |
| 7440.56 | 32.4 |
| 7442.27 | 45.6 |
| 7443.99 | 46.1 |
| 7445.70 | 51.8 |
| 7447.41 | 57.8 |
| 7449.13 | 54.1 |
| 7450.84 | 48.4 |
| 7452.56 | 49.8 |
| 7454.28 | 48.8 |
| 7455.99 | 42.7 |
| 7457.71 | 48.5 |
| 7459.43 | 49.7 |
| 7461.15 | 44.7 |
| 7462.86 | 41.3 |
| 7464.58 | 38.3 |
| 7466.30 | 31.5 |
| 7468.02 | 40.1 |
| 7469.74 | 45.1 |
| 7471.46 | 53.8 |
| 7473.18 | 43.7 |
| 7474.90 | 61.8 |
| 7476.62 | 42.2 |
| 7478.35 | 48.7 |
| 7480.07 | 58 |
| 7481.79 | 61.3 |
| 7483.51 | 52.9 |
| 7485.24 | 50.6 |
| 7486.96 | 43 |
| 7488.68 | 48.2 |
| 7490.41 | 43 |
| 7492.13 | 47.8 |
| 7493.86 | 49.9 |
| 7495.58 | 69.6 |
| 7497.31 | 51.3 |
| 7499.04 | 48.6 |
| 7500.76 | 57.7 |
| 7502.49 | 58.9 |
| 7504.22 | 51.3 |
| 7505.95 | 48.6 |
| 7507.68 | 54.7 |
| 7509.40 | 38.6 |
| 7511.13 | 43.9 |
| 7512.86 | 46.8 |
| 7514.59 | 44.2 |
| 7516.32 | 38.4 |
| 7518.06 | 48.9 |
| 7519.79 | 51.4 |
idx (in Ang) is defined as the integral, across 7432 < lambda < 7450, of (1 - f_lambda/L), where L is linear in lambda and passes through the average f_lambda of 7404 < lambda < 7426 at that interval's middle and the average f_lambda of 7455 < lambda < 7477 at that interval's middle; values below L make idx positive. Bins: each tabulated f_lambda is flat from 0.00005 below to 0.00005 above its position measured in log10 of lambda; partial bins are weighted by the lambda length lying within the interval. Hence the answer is 3.44 Ang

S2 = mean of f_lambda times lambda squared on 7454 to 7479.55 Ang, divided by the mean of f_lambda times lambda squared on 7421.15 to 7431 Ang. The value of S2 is 0.7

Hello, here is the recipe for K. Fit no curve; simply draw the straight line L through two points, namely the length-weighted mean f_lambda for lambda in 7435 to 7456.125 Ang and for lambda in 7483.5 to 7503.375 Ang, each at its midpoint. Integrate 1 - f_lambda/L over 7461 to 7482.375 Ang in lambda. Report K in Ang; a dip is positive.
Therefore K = 1.0 Ang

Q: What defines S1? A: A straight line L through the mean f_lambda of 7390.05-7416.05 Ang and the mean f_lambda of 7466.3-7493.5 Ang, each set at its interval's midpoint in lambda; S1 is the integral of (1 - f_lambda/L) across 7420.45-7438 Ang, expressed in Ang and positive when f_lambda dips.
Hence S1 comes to 4.6 Ang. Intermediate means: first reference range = 101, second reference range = 48.8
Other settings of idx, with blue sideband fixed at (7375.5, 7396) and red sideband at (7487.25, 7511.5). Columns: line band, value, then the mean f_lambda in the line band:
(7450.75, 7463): 1.8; 46.9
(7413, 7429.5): -4.0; 72.9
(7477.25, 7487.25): 0.0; 52.7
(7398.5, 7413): -5.0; 81.3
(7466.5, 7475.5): 1.1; 47.3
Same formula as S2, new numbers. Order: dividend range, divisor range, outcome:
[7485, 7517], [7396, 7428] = 0.51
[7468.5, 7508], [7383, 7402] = 0.43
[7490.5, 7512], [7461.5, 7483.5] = 1.09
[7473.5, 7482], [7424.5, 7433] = 1.22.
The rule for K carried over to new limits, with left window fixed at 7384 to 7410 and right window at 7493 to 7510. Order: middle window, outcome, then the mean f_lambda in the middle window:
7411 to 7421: 2.9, 64.8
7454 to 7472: 6.8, 43.7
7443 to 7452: 3.0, 51.5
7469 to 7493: 4.7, 50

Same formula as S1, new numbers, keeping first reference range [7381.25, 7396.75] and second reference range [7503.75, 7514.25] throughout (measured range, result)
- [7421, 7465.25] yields 6.75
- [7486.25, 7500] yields -0.08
